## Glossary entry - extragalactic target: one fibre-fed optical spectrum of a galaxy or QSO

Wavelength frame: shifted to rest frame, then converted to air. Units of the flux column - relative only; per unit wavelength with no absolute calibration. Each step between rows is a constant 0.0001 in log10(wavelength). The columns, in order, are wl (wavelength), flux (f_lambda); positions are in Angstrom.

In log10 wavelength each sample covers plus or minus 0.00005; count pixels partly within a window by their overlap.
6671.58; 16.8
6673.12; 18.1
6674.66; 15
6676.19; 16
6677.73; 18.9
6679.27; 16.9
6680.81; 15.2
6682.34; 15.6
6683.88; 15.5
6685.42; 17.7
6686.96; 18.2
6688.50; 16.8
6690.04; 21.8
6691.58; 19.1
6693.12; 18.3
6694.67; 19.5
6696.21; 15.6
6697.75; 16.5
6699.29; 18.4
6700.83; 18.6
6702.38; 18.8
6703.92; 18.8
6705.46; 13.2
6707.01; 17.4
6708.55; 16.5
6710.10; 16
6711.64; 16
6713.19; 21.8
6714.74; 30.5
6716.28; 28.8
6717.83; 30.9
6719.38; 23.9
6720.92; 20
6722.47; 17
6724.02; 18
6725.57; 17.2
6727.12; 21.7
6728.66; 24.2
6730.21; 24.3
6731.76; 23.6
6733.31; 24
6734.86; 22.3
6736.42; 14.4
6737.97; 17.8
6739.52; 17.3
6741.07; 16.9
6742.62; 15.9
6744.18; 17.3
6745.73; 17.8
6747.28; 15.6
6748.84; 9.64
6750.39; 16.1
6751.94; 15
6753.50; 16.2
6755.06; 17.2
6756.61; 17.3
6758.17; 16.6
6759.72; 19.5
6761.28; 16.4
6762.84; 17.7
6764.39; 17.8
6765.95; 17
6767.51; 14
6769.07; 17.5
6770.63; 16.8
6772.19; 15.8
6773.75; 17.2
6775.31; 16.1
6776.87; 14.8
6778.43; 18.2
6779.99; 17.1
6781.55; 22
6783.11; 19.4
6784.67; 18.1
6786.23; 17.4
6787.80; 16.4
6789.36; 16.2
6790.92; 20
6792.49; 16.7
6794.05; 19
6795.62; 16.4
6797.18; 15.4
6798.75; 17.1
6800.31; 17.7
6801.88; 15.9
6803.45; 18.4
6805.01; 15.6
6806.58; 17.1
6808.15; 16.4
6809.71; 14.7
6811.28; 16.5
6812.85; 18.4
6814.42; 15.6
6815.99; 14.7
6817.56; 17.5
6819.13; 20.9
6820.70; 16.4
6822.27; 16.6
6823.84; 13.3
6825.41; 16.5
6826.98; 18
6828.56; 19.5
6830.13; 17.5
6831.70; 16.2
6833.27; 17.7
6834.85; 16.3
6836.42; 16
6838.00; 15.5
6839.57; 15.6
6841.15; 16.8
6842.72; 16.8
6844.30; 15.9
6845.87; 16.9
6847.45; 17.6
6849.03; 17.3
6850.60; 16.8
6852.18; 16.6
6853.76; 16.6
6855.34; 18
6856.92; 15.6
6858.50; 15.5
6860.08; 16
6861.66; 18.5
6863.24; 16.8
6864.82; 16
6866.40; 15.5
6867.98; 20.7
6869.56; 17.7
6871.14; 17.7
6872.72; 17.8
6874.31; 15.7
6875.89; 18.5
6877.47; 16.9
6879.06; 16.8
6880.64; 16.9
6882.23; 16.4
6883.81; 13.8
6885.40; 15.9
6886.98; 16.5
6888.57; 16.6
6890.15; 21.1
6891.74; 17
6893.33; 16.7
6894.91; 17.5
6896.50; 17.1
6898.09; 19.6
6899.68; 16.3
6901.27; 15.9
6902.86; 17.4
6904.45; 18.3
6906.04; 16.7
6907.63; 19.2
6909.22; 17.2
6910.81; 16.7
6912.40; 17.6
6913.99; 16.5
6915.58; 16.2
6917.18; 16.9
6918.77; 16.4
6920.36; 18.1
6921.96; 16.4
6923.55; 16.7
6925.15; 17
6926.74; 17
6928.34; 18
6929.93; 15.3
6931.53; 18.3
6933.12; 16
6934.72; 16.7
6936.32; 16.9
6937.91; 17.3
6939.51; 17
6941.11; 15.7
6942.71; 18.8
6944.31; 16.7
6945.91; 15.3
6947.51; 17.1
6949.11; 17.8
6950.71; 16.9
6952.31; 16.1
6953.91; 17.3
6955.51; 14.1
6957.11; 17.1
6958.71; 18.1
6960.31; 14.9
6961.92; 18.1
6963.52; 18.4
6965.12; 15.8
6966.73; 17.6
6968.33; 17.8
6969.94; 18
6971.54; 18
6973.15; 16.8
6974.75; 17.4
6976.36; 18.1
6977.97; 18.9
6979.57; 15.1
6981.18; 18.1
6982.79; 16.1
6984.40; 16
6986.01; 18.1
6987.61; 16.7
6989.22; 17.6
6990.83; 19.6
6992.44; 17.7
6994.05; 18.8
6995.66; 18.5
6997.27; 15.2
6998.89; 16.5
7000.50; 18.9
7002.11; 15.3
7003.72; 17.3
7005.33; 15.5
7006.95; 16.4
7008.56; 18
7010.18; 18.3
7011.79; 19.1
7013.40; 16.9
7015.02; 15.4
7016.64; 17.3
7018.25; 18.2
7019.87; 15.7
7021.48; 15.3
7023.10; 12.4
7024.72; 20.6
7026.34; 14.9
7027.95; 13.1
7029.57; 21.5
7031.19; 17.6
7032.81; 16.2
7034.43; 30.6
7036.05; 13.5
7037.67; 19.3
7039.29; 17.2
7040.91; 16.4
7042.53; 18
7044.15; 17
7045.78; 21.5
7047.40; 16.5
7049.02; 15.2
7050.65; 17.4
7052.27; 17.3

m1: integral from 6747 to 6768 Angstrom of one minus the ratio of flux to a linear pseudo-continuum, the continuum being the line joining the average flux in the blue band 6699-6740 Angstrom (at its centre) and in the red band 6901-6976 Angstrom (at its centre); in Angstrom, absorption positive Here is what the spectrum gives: 3.9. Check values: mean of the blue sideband 20.5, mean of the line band 16.2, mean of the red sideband 17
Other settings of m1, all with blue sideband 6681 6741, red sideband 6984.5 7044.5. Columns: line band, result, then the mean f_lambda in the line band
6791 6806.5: 1.5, 17.1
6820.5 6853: 3.5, 16.7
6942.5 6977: 1.4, 17.1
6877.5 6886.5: 1.1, 16.1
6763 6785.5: 2.2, 17.3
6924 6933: 0.5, 17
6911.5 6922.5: 0.7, 16.9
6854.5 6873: 1.3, 17.1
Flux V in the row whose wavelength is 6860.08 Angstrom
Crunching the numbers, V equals 16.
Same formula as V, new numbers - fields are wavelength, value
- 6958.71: 18.1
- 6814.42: 15.6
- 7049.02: 15.2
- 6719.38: 23.9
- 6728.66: 24.2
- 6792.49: 16.7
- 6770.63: 16.8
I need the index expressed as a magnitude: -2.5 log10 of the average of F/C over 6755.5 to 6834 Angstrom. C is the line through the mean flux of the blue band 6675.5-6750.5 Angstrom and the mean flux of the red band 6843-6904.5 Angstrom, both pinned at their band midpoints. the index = 0.05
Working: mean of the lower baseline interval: 18.8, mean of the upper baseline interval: 17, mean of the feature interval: 17.1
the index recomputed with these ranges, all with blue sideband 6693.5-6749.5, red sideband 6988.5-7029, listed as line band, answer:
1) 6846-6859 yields 0.09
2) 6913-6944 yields 0.04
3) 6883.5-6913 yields 0.04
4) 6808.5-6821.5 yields 0.11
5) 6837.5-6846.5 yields 0.13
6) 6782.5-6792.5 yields 0.06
